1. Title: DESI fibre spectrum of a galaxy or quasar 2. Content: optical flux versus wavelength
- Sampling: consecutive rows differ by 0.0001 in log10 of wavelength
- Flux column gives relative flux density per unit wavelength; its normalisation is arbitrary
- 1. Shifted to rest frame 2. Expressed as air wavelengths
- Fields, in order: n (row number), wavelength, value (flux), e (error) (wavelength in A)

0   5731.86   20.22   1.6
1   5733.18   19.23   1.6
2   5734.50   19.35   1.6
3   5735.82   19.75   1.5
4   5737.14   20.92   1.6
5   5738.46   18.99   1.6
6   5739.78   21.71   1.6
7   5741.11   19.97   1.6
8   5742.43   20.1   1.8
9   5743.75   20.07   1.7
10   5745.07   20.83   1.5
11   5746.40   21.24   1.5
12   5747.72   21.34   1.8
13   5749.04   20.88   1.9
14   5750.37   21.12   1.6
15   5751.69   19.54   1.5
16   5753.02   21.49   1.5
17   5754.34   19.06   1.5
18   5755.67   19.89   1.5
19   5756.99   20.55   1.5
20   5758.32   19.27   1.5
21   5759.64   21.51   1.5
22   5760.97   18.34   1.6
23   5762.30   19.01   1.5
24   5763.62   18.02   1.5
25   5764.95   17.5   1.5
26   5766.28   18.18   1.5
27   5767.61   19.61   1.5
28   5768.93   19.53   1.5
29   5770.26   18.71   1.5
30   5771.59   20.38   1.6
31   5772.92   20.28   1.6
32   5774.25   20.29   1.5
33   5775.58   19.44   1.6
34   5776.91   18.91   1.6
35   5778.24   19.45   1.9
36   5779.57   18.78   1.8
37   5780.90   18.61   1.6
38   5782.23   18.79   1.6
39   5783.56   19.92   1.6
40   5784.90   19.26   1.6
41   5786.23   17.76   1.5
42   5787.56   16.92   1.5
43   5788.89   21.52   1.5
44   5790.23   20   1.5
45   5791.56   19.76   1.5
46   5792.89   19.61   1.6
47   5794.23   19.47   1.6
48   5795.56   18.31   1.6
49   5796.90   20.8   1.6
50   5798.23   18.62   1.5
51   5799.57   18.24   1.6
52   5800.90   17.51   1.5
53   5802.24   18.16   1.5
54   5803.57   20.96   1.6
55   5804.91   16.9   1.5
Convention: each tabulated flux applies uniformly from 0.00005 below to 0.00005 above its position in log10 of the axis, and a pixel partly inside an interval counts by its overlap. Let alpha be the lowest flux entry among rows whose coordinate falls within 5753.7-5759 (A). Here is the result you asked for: 19.06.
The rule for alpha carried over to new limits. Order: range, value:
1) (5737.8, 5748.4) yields 18.99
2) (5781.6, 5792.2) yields 16.92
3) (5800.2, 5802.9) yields 17.51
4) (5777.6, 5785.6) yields 18.61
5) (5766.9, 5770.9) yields 18.71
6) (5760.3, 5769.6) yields 17.5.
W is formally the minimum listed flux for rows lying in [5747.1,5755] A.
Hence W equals 19.06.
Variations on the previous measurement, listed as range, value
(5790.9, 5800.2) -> 18.24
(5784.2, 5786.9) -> 17.76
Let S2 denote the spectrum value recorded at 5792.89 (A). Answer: 19.61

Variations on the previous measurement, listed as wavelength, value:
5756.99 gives 20.55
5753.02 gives 21.49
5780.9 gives 18.61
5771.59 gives 20.38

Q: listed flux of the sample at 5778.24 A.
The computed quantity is 19.45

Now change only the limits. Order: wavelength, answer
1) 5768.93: 19.53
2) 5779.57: 18.78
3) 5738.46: 18.99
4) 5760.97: 18.34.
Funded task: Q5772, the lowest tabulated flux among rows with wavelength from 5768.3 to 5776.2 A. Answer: 18.71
